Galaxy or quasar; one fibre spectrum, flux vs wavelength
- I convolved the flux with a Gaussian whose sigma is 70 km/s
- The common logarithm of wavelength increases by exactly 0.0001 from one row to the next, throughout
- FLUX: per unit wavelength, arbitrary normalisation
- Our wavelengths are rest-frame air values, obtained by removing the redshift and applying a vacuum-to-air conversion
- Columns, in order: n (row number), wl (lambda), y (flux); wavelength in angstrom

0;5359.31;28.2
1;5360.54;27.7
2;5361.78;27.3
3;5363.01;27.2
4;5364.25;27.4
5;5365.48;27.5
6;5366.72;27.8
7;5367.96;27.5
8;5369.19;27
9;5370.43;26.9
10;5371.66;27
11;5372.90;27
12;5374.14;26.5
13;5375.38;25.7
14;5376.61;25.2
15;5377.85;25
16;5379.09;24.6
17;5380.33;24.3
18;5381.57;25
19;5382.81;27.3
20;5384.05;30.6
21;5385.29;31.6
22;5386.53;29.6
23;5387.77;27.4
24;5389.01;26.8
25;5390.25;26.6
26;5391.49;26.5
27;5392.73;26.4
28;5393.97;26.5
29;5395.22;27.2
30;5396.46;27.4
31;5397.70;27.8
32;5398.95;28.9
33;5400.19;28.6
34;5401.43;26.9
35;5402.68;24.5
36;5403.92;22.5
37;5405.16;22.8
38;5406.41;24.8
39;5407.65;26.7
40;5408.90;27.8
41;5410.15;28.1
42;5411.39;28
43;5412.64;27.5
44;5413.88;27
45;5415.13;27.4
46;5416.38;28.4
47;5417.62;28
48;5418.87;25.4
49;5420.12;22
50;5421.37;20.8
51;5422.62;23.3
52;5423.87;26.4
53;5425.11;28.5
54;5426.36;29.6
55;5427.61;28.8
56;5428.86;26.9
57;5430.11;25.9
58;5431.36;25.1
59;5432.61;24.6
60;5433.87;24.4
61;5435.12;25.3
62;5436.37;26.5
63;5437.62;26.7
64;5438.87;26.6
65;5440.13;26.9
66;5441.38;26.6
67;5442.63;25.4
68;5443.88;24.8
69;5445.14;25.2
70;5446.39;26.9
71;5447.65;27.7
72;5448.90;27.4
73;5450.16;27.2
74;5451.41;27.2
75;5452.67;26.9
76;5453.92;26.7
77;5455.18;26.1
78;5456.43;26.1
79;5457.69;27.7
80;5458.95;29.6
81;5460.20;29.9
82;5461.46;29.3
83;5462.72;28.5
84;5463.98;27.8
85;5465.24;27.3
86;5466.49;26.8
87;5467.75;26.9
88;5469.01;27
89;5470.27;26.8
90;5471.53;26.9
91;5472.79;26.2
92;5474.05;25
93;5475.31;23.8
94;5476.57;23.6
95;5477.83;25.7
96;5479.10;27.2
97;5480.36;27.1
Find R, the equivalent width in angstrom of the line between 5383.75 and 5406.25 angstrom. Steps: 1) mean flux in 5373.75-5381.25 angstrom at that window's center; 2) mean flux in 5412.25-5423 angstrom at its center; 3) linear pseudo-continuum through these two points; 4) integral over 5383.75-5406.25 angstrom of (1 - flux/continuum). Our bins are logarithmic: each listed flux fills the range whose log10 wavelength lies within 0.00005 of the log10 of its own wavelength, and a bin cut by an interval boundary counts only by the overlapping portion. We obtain -1.5 angstrom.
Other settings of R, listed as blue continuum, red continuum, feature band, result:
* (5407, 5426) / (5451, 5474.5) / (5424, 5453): 0.3 angstrom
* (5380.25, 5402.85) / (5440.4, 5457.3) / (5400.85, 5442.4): 1.4 angstrom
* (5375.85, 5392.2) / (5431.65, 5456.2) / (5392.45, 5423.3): 0.6 angstrom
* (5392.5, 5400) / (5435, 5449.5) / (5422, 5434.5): 0.2 angstrom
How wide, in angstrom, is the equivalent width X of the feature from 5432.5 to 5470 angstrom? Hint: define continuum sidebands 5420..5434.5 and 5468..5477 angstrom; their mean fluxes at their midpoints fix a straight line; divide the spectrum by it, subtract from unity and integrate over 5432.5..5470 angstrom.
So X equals -1.8 angstrom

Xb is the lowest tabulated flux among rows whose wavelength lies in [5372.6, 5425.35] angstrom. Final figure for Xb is 20.8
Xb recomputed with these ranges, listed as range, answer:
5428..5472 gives 24.4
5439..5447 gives 24.8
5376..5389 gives 24.3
